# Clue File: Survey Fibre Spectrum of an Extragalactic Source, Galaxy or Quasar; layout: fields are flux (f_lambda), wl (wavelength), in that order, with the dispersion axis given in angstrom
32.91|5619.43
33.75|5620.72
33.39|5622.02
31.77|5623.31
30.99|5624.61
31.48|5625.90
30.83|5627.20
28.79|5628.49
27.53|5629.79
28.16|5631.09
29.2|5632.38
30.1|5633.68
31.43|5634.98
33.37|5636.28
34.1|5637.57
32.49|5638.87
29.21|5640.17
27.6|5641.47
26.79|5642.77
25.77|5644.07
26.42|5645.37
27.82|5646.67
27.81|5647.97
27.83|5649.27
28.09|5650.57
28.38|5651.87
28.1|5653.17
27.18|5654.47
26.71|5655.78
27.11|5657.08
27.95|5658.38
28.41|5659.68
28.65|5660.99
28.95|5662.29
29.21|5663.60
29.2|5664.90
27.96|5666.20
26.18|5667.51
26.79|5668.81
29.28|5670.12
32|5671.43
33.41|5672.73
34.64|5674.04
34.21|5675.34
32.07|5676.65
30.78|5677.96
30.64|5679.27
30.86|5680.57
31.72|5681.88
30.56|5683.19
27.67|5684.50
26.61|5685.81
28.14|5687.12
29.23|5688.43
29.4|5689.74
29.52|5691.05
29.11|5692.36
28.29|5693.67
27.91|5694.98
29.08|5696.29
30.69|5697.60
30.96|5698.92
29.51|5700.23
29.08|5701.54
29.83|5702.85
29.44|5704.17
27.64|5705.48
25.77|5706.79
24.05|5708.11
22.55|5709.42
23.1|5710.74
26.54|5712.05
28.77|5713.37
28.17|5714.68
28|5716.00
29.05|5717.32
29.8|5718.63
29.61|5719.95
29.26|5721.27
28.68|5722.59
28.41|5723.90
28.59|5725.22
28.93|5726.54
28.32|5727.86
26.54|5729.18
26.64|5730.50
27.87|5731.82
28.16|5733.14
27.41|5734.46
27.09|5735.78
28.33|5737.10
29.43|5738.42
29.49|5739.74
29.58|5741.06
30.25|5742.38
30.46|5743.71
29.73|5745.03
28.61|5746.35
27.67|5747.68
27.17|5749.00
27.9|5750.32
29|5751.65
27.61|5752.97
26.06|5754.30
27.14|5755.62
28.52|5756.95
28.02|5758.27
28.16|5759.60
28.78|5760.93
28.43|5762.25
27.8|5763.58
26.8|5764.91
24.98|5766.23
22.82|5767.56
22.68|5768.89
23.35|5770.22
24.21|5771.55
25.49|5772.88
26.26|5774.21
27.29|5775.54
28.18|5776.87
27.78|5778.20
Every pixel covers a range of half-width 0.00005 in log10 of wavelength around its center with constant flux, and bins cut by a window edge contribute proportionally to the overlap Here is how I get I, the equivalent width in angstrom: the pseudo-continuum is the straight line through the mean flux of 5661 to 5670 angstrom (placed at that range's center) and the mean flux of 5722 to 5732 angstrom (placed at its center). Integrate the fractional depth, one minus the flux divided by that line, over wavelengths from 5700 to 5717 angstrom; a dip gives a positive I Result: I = 0.6 angstrom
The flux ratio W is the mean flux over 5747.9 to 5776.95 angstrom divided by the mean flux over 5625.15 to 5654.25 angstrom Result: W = 0.9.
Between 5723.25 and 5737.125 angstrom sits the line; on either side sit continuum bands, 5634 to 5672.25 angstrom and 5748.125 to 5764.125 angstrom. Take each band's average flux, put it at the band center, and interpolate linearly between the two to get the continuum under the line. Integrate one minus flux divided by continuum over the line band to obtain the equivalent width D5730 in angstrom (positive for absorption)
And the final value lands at 0.13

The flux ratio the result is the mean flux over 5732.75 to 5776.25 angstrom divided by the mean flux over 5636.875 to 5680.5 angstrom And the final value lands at 0.94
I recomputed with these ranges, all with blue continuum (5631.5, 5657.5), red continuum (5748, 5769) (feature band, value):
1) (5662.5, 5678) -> -1.1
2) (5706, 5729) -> 0.2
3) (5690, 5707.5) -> -0.6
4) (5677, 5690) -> -0.6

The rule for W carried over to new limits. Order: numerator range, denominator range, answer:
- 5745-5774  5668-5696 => 0.89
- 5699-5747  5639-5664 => 1.01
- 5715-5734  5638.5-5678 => 0.98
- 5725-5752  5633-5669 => 0.99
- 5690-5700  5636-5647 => 1.01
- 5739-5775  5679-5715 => 0.96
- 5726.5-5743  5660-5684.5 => 0.93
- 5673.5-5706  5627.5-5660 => 1.04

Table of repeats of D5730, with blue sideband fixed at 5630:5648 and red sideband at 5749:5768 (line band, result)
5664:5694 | -1.35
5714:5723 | -0.30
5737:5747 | -0.70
